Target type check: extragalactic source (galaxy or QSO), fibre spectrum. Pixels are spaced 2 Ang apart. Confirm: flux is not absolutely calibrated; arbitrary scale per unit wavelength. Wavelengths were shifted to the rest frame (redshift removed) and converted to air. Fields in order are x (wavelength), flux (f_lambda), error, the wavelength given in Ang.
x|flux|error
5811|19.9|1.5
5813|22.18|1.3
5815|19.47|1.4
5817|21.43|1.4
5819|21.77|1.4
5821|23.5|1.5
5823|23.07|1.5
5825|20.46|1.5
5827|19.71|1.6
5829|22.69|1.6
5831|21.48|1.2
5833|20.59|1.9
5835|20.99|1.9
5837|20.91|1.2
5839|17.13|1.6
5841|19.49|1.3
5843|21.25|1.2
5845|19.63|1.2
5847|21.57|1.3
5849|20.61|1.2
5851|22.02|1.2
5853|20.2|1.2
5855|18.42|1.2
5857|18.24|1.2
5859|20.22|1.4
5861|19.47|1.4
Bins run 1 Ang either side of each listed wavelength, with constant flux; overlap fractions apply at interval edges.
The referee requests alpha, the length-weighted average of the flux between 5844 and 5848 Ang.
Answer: 20.6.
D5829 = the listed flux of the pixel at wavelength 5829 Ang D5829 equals 22.69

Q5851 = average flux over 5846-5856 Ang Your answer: 20.6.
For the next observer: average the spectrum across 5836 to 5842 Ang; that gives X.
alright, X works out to 19.2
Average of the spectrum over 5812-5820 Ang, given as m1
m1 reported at 21.2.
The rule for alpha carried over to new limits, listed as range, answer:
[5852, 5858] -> 19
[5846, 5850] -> 21.1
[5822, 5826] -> 21.8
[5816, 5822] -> 22.2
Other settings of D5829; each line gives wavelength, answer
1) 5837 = 20.91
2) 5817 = 21.43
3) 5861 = 19.47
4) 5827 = 19.71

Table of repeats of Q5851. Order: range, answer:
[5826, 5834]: 21.1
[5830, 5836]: 21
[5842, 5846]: 20.4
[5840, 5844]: 20.4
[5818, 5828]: 21.7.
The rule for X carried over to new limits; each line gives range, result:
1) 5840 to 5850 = 20.5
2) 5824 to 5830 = 21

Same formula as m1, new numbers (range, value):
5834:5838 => 20.9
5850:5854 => 21.1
